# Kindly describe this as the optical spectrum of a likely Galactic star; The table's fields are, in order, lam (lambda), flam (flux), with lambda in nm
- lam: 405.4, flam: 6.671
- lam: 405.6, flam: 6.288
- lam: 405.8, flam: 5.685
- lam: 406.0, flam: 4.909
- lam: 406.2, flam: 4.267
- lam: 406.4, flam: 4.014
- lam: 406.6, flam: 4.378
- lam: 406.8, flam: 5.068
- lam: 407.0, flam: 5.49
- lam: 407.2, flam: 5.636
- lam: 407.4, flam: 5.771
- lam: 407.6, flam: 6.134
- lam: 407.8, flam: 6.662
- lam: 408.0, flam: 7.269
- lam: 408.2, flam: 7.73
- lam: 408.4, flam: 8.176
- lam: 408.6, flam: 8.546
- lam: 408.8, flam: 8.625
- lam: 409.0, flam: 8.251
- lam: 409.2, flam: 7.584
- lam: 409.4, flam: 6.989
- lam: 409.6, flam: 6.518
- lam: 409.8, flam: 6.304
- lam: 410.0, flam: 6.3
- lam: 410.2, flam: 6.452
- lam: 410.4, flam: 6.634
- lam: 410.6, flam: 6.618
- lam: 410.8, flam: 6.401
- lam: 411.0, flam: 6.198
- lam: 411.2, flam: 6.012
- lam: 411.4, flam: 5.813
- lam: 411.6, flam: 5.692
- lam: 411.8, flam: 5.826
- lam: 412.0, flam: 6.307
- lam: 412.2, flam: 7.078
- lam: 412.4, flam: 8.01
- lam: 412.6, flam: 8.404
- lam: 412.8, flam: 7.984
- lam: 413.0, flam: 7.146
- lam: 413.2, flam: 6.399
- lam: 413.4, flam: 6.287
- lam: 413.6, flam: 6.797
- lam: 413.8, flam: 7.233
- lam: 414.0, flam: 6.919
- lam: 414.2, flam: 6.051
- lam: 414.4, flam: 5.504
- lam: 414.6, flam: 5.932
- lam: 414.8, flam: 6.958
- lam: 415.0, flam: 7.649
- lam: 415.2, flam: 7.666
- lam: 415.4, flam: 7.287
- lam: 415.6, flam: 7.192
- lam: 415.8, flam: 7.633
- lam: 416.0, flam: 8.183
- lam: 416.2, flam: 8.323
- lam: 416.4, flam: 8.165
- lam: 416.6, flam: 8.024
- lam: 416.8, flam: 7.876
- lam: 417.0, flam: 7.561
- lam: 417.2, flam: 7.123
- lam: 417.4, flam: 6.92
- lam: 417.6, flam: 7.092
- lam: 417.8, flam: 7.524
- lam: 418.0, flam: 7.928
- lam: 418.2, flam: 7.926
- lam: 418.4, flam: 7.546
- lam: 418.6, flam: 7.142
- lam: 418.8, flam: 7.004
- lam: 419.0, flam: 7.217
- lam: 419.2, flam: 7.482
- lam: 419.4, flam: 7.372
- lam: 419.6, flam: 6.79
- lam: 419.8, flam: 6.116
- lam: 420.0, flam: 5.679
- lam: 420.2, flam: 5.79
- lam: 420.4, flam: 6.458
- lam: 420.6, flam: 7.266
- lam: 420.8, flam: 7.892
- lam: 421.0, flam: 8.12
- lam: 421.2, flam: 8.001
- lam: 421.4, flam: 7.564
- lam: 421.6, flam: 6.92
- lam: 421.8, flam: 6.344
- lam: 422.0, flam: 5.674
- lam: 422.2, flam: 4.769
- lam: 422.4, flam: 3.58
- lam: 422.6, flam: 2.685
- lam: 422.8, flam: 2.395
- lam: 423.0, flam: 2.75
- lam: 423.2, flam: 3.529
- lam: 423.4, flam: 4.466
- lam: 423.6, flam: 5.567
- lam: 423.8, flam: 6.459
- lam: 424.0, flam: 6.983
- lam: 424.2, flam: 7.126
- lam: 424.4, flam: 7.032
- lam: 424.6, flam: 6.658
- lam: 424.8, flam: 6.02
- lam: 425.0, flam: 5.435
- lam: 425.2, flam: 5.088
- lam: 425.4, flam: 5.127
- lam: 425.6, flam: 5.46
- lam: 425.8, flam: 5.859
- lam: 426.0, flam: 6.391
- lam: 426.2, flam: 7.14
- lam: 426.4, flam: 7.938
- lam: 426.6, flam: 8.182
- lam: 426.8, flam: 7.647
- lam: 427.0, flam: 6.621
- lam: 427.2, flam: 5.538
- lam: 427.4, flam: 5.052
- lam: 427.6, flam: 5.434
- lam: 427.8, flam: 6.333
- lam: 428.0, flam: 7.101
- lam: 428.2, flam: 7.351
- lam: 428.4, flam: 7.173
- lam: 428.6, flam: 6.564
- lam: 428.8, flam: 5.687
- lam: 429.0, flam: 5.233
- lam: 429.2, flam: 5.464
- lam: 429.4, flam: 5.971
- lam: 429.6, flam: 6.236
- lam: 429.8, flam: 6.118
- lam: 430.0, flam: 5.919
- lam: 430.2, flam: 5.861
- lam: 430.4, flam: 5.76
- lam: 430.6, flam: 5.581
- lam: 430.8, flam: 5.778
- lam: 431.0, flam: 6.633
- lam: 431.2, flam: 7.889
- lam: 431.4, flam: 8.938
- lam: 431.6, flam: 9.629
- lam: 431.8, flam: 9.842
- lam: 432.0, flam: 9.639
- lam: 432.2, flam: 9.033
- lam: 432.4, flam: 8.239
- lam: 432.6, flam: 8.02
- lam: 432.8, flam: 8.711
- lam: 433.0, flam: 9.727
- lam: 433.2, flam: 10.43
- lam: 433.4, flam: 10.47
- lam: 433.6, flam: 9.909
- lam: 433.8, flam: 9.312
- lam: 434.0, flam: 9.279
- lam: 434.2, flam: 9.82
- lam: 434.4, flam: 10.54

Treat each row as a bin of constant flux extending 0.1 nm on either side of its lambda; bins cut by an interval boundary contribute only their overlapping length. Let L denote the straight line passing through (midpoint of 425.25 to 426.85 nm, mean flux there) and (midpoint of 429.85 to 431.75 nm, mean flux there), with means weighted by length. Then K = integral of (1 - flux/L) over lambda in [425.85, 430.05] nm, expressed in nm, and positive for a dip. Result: 0.201 nm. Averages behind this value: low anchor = 6.64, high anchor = 6.95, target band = 6.43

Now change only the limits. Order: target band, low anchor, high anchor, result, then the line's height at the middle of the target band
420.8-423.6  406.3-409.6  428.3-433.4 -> 0.73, 7.13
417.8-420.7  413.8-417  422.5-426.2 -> -0.24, 6.45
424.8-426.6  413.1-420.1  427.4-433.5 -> 0.27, 7.26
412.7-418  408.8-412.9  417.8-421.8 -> -0.18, 6.99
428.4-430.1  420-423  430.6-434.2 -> 0.43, 7.98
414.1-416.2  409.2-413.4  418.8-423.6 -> -0.24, 6.36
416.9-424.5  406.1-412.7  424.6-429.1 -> 0.02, 6.38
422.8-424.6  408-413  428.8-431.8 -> 0.36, 6.73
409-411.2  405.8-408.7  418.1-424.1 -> -0.23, 6.02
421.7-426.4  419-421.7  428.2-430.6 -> 0.87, 6.63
